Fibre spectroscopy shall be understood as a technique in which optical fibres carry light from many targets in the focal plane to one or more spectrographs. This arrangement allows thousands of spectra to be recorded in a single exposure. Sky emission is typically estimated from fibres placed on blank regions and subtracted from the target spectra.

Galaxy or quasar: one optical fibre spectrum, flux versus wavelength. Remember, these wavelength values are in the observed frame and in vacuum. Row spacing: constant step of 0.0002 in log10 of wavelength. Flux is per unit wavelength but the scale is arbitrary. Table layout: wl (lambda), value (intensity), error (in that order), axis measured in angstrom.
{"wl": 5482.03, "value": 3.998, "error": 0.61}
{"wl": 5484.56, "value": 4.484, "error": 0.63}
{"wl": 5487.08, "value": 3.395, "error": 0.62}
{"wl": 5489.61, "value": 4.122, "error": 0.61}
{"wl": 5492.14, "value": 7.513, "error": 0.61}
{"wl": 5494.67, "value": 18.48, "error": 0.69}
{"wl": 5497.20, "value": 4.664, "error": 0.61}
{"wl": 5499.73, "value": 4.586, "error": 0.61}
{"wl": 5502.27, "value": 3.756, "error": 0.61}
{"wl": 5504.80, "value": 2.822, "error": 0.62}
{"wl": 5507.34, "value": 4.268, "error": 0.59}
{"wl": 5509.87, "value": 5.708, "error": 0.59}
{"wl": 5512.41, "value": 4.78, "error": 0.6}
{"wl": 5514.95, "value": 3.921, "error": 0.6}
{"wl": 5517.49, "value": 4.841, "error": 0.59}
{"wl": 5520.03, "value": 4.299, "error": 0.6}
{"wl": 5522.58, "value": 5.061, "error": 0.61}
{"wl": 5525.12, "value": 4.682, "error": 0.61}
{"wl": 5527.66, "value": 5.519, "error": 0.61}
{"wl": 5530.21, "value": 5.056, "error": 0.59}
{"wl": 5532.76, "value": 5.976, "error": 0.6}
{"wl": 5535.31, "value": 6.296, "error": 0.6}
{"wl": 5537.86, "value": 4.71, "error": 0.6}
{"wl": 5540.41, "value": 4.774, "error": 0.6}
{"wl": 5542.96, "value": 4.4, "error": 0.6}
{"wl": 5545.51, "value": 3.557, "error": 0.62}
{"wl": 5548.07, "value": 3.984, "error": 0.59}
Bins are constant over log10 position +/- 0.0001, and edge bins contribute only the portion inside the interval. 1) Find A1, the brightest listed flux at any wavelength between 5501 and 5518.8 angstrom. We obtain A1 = 5.708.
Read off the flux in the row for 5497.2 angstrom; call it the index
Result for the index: 4.664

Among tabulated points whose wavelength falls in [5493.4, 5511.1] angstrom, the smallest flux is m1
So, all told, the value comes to 2.822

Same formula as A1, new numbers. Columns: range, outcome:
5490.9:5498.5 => 18.48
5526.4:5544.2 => 6.296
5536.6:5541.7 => 4.774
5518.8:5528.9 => 5.519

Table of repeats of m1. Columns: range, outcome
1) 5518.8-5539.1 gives 4.299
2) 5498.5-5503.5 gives 3.756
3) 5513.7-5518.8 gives 3.921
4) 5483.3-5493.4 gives 3.395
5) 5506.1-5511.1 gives 4.268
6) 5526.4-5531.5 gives 5.056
